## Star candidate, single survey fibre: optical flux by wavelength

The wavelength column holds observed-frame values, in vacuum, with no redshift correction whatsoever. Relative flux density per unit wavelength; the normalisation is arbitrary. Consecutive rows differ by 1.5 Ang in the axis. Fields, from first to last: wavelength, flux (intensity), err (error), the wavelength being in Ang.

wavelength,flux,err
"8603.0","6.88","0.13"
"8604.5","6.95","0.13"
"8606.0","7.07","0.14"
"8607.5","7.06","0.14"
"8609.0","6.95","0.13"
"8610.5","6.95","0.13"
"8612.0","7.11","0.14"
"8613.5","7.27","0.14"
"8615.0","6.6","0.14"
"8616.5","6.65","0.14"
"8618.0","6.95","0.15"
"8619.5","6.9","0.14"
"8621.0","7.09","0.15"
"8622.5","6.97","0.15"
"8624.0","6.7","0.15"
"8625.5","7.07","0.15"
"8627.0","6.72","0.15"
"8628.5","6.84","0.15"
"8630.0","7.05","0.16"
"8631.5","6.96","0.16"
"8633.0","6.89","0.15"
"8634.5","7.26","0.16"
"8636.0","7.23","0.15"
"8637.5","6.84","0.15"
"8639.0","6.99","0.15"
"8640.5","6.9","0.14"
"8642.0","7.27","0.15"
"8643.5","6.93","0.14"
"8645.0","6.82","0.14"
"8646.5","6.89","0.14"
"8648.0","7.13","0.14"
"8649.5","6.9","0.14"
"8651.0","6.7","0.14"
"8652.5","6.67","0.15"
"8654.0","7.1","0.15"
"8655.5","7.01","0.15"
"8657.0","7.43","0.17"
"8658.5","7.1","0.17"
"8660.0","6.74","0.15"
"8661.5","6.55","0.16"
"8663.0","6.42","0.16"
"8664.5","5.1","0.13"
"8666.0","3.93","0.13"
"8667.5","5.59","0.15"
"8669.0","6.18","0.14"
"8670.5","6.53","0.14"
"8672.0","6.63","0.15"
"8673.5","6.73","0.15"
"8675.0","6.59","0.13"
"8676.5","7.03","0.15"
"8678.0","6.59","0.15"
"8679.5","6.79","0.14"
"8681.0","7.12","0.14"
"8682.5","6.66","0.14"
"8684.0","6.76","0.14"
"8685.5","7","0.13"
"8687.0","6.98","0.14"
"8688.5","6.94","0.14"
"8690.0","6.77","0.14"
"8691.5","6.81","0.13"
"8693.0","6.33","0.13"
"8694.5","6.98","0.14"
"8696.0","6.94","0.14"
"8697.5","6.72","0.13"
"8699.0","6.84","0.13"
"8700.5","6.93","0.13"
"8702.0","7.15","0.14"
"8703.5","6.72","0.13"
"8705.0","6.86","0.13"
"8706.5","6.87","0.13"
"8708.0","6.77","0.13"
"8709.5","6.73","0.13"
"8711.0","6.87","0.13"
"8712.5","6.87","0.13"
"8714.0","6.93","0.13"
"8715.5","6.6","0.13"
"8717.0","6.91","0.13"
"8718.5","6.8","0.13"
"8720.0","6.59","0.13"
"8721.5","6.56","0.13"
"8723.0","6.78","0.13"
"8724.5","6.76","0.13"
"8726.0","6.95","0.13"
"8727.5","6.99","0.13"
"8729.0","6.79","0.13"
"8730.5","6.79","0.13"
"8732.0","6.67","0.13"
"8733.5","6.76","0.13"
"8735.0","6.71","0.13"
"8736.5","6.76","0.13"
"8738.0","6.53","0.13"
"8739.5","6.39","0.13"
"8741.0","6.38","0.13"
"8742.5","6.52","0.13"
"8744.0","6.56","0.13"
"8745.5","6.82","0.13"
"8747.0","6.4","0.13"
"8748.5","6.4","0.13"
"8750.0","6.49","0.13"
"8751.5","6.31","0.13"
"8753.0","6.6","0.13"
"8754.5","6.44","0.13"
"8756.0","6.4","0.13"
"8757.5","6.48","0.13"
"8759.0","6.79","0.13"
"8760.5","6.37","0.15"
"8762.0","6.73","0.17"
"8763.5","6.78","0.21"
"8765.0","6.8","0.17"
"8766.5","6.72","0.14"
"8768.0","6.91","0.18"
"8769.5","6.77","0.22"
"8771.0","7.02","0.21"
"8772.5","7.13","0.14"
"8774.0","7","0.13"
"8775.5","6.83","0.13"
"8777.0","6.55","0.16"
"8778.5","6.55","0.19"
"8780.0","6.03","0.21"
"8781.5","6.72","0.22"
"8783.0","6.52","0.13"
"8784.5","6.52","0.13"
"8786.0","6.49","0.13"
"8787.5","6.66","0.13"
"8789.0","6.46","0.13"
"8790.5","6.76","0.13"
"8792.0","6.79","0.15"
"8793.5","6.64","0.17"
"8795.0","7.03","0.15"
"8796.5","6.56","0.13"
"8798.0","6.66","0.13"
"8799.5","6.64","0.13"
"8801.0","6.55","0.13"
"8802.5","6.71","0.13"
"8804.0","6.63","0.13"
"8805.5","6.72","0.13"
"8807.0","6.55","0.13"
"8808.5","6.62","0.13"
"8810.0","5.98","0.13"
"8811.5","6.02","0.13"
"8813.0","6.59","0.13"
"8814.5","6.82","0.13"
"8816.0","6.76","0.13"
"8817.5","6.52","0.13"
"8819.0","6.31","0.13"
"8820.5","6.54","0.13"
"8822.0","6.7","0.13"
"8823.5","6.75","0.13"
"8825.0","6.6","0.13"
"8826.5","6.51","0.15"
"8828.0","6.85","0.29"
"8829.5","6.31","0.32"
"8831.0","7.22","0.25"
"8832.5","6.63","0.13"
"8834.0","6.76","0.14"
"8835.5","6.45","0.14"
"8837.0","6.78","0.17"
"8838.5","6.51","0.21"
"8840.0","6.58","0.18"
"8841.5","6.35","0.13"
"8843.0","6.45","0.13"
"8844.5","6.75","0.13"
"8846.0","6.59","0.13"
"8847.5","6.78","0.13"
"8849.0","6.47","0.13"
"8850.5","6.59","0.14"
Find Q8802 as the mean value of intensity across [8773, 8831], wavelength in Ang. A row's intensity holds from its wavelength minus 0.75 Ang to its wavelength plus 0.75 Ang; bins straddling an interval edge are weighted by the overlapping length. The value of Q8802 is 6.6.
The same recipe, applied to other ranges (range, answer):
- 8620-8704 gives 6.76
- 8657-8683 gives 6.4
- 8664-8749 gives 6.65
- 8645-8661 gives 6.95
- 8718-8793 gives 6.65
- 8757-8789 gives 6.68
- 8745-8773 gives 6.64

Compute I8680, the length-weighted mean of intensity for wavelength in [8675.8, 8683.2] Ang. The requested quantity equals 6.84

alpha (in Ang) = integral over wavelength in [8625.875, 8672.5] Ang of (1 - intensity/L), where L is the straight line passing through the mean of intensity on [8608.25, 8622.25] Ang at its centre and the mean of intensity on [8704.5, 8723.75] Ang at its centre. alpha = 1.33 Ang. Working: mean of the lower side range 6.94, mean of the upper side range 6.78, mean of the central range 6.69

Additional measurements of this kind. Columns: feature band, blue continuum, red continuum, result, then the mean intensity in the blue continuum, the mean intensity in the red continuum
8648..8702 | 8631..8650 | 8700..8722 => 2.1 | 7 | 6.81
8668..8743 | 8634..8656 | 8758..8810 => 1.0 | 6.97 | 6.67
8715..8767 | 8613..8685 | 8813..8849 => 0.4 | 6.74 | 6.63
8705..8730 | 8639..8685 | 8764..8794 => -0.5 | 6.63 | 6.69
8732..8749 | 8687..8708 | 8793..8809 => 0.5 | 6.84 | 6.67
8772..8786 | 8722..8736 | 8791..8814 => 0.0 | 6.79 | 6.58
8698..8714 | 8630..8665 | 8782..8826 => -0.2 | 6.88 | 6.59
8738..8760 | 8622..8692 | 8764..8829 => 0.6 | 6.74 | 6.64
